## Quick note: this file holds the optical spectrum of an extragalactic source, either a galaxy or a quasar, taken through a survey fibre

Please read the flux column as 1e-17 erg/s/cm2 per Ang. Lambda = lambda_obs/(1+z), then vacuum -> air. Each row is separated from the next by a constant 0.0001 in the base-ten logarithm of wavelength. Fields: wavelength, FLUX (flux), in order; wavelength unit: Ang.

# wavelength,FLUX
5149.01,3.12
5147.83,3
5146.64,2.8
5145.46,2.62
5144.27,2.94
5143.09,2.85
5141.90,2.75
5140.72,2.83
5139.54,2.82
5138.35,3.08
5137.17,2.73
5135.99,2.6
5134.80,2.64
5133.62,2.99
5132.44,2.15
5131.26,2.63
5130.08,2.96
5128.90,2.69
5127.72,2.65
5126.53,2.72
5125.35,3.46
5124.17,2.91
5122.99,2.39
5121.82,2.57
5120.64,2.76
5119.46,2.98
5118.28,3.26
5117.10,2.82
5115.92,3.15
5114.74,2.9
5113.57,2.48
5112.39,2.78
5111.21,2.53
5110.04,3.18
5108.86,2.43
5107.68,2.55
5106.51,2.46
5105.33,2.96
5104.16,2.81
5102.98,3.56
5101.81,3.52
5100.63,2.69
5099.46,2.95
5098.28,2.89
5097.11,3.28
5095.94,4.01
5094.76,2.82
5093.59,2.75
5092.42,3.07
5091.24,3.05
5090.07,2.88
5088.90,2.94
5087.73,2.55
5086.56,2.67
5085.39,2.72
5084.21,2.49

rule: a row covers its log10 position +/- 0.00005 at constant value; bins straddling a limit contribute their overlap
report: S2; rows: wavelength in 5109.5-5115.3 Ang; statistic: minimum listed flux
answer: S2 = 2.48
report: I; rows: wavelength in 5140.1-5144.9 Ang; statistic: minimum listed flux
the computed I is 2.75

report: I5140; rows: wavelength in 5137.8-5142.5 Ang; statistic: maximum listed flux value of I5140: 3.08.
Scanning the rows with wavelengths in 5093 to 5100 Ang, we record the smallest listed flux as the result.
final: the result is 2.75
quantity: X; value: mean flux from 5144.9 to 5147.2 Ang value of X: 2.72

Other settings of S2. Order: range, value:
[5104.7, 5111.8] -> 2.43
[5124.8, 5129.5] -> 2.65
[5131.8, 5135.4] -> 2.15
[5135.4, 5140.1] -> 2.6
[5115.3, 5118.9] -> 2.82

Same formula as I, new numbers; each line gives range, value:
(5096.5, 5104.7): 2.69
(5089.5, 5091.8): 2.88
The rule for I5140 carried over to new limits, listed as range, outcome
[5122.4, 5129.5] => 3.46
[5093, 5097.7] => 4.01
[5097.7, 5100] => 2.95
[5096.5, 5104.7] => 3.56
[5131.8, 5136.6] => 2.99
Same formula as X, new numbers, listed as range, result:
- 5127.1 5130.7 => 2.76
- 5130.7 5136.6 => 2.6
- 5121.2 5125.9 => 2.83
